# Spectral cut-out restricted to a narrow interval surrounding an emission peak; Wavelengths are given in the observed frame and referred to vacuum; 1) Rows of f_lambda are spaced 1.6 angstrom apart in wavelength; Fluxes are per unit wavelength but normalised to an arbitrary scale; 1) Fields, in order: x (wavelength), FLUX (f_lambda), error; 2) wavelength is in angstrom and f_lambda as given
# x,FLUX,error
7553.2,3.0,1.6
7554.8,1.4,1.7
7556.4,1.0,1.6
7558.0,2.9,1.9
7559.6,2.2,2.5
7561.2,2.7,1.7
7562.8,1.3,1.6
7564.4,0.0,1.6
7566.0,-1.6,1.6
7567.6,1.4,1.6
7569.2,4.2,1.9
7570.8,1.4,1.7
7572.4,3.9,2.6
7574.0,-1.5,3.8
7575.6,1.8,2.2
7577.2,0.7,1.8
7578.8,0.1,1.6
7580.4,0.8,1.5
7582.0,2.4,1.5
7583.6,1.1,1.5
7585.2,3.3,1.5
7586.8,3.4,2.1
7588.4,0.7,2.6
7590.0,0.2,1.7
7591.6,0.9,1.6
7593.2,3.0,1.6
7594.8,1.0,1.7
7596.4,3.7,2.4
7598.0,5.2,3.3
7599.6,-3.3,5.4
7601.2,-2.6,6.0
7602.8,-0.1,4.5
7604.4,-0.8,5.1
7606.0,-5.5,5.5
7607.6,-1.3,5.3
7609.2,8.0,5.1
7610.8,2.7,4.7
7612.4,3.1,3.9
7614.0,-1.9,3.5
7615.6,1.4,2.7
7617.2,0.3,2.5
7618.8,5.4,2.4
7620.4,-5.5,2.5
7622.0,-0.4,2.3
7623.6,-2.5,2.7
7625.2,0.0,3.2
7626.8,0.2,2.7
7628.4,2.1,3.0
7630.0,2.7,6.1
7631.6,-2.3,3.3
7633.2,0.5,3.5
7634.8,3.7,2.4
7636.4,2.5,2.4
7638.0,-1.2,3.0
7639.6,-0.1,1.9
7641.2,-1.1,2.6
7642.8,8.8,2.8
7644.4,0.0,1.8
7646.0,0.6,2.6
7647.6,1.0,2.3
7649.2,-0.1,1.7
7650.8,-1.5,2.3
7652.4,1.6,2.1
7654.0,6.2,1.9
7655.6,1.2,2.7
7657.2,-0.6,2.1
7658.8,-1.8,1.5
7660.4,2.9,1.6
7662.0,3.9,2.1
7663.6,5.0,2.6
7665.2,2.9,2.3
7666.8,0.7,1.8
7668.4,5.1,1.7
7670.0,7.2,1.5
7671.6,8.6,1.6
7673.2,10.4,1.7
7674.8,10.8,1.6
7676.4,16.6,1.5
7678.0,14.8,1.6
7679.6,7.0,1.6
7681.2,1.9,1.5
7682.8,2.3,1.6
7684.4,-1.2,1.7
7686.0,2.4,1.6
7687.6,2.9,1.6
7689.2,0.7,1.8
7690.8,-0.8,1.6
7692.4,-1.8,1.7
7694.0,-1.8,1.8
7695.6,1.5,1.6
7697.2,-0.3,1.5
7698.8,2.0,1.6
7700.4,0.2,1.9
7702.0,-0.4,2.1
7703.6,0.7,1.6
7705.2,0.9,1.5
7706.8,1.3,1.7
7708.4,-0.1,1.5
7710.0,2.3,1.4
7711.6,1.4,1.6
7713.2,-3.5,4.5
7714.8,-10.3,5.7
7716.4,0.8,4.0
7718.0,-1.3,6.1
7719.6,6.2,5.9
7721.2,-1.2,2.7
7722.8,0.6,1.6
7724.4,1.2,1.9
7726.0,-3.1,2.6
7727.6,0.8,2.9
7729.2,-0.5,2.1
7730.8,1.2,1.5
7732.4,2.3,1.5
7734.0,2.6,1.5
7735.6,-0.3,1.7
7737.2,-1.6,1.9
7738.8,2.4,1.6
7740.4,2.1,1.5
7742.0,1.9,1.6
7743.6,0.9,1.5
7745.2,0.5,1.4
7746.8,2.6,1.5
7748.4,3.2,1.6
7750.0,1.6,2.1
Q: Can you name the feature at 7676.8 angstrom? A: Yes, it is [O II]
